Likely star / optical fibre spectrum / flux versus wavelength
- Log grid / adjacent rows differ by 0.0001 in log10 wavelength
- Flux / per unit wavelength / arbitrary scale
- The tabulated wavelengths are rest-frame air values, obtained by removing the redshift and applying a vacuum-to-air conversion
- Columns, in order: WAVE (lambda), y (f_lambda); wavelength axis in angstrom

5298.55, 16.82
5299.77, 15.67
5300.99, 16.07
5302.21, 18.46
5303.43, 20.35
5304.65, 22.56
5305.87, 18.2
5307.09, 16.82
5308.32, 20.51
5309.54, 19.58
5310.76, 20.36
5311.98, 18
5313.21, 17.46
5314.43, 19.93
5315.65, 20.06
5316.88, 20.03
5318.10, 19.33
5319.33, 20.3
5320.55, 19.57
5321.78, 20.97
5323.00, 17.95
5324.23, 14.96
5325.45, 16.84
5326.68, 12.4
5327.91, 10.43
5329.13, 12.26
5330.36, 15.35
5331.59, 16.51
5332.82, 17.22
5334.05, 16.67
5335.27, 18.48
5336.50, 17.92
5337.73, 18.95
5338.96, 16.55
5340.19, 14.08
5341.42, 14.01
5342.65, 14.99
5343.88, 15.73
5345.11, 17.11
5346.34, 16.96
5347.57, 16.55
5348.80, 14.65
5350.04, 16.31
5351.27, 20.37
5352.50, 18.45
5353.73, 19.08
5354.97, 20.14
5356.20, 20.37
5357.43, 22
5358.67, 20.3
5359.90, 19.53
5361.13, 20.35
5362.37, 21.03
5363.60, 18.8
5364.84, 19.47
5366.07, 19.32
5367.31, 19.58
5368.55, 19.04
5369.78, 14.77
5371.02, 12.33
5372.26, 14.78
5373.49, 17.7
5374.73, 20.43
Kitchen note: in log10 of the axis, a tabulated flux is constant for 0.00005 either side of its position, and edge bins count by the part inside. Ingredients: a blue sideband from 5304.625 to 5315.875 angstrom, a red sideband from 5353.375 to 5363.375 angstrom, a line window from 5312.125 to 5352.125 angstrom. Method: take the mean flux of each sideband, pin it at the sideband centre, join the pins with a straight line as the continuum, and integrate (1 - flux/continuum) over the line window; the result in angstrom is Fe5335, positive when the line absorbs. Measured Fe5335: 5.6 angstrom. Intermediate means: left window 19.2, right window 20.3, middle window 16.9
